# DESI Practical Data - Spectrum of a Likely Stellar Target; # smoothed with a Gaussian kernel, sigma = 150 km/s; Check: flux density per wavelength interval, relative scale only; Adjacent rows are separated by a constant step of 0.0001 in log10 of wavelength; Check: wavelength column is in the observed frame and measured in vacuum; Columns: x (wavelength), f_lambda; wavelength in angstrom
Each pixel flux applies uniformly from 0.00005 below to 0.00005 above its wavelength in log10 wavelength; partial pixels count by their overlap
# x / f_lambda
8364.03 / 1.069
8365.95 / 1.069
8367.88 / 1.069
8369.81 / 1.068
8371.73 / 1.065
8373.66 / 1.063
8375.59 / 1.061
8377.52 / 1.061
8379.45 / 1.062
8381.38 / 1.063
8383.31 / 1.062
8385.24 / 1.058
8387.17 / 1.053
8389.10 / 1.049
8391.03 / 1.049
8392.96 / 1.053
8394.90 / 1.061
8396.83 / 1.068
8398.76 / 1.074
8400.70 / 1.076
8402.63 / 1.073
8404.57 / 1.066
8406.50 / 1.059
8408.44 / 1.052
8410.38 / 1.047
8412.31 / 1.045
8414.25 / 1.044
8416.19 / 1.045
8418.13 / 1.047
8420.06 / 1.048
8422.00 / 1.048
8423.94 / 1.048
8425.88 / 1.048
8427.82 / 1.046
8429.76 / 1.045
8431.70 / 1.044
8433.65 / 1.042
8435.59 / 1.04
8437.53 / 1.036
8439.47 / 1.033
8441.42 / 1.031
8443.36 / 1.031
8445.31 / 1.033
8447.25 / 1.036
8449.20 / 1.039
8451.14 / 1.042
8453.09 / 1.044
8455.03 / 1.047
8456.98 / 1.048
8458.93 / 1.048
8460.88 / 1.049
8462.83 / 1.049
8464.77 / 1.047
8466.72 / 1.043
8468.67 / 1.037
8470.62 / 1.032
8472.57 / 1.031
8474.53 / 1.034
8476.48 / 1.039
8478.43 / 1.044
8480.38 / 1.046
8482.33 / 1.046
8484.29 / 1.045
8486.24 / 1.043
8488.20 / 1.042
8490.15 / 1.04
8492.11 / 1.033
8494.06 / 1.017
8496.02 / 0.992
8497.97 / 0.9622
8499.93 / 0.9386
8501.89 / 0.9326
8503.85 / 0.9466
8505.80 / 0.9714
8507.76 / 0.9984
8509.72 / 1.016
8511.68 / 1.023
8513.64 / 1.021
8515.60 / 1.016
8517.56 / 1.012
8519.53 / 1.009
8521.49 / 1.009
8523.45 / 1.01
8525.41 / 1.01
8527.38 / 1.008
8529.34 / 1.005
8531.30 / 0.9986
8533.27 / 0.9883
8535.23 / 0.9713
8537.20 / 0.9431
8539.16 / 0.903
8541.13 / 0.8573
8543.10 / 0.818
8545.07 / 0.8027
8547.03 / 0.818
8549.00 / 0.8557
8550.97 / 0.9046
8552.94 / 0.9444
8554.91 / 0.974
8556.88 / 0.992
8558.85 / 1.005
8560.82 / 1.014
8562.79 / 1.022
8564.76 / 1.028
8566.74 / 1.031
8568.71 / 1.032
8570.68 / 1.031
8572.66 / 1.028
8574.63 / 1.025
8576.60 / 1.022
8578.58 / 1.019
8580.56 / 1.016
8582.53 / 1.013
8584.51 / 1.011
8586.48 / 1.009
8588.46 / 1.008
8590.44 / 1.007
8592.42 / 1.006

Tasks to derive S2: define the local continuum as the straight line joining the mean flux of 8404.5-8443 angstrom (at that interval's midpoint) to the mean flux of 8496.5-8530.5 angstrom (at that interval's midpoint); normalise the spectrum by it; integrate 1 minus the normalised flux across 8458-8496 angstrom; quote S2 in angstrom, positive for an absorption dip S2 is -0.9 angstrom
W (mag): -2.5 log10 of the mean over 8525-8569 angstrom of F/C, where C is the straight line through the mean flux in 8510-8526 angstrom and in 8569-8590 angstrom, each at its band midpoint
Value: 0.07 mag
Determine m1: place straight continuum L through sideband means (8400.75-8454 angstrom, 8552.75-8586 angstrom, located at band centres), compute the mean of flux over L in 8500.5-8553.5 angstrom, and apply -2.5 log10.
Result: 0.075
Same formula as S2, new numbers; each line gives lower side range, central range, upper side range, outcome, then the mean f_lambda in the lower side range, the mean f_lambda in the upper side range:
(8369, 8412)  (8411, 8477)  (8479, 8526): -0.4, 1.06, 1.01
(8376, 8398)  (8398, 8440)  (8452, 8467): 0.1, 1.06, 1.05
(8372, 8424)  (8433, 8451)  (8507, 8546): -0.1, 1.06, 0.971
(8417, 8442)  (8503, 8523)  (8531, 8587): -0.2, 1.04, 0.968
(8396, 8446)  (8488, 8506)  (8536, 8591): 0.4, 1.05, 0.969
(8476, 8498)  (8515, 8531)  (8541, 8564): -0.6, 1.03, 0.921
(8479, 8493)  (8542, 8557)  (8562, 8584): 2.1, 1.04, 1.02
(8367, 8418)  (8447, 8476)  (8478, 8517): -0.5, 1.06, 1.01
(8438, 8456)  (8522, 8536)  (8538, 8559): -1.2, 1.04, 0.894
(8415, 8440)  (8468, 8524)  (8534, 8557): -3.2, 1.04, 0.896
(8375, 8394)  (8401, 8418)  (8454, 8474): 0.0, 1.06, 1.04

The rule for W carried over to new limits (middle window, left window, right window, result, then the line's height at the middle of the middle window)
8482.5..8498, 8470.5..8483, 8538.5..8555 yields -0.02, 1.01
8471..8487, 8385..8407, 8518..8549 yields -0.05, 0.989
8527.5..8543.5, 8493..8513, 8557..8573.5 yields 0.07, 1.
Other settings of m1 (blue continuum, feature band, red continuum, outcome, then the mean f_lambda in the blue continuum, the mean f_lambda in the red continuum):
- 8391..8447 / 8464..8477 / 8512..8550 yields -0.03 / 1.05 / 0.951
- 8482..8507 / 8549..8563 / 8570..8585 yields 0.05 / 0.999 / 1.02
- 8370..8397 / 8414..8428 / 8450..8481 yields 0.00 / 1.06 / 1.04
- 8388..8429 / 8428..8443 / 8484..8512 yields 0.00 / 1.05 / 0.999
